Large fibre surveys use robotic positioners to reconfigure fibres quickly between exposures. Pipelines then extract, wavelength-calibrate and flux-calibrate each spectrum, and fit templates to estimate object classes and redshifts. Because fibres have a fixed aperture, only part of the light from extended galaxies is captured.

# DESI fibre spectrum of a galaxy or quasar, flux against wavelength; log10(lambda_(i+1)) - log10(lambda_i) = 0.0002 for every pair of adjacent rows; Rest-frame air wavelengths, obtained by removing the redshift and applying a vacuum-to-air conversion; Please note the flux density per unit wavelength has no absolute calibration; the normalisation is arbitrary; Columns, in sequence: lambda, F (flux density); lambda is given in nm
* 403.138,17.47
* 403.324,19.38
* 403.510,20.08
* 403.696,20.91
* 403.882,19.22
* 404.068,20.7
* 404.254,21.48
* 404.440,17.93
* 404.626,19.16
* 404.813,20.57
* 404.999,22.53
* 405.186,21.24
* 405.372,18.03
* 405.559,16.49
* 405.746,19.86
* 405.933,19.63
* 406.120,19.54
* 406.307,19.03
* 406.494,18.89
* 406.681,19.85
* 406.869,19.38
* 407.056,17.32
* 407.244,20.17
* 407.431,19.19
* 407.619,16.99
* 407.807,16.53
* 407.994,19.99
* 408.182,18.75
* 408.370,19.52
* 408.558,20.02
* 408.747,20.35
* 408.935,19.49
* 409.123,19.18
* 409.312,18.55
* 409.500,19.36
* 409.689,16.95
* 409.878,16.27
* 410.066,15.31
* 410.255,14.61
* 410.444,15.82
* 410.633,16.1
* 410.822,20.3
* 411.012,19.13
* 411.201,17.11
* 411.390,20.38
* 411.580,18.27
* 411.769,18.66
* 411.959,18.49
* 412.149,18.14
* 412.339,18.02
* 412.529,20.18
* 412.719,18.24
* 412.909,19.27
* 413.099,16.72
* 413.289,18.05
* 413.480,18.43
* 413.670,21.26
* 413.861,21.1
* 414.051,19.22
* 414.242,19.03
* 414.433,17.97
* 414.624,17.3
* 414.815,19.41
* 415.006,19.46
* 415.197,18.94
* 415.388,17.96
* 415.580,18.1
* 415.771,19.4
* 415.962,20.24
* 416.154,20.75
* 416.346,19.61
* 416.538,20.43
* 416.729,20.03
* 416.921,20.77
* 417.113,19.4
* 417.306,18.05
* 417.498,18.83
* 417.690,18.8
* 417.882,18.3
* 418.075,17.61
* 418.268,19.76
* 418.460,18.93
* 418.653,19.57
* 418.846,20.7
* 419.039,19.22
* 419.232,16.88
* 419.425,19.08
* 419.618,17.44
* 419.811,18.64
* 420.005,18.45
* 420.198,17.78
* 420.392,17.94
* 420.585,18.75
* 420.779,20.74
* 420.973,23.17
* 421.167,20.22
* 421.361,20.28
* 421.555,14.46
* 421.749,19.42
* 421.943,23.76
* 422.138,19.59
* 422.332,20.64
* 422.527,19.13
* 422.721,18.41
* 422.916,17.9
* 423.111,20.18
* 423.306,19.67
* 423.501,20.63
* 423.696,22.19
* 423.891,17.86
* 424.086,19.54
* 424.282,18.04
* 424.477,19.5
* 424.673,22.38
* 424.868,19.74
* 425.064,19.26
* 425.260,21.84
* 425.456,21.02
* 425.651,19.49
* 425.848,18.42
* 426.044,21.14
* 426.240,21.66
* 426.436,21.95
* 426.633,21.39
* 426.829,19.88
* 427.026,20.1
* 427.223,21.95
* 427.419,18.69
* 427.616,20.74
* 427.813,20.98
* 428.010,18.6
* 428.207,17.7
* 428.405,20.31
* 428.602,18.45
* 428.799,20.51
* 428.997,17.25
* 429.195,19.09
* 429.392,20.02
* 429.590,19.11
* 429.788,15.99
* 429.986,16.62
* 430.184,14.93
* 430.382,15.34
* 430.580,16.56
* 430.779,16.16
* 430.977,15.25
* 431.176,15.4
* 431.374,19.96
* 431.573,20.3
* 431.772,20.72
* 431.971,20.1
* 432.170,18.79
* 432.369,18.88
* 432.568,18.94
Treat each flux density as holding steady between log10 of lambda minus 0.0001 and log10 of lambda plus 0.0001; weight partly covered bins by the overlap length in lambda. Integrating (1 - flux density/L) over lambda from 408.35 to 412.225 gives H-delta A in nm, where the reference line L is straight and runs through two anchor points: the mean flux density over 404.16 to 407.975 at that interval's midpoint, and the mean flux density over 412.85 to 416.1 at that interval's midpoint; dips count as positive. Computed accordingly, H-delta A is 0.19 nm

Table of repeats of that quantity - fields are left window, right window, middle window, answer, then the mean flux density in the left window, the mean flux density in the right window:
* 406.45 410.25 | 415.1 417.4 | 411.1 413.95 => 0.03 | 18.5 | 19.5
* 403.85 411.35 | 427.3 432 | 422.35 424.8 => -0.17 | 18.8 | 18.3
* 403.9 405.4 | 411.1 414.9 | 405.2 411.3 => 0.38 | 20.3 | 18.8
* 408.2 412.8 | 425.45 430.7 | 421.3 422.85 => -0.05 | 18.3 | 19.1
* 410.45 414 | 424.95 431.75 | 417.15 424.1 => -0.14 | 18.7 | 19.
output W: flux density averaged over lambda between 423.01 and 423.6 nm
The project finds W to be 20.1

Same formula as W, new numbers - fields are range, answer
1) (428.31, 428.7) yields 19.4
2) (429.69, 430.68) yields 15.9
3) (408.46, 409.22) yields 19.7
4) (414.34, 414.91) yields 18.2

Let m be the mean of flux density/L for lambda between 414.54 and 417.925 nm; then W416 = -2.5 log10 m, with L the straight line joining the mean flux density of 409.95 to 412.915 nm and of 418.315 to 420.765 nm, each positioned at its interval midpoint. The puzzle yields -0.05 mag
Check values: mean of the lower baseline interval 18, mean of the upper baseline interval 18.7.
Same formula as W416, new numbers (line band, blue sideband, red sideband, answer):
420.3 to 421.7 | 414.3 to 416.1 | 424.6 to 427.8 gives 0.02 mag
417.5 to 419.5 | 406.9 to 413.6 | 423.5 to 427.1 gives 0.03 mag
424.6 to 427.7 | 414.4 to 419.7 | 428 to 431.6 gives -0.14 mag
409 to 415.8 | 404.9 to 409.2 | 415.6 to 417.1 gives 0.08 mag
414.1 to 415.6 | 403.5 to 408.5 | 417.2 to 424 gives 0.04 mag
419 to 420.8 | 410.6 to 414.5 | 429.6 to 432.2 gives -0.01 mag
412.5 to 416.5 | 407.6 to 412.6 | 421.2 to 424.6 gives -0.02 mag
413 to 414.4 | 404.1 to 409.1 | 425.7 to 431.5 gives 0.00 mag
